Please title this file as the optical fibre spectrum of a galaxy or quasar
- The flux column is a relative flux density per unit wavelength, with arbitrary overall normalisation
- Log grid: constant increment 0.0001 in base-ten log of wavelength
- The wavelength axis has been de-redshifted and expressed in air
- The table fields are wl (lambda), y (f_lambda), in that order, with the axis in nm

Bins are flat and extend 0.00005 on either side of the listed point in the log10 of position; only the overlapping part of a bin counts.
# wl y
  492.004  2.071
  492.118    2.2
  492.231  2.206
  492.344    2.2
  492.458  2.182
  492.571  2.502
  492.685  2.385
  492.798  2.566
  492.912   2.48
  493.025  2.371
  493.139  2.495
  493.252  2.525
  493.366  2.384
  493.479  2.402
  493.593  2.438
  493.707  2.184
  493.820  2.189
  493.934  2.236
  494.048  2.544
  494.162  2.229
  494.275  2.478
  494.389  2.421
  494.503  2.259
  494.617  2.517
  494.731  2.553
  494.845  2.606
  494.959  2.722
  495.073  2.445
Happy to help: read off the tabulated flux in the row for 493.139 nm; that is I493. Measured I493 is 2.495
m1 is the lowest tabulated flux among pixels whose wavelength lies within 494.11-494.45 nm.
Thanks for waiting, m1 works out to 2.229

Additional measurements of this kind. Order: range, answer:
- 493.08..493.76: 2.184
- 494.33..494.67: 2.259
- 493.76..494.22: 2.189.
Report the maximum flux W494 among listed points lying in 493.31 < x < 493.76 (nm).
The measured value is 2.438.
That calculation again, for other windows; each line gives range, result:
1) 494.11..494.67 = 2.517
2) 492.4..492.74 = 2.502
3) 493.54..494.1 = 2.544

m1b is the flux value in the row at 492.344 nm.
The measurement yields 2.2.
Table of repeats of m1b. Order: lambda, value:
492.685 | 2.385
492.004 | 2.071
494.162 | 2.229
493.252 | 2.525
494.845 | 2.606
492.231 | 2.206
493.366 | 2.384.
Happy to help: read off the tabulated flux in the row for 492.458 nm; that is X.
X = 2.182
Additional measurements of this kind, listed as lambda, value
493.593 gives 2.438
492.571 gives 2.502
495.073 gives 2.445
